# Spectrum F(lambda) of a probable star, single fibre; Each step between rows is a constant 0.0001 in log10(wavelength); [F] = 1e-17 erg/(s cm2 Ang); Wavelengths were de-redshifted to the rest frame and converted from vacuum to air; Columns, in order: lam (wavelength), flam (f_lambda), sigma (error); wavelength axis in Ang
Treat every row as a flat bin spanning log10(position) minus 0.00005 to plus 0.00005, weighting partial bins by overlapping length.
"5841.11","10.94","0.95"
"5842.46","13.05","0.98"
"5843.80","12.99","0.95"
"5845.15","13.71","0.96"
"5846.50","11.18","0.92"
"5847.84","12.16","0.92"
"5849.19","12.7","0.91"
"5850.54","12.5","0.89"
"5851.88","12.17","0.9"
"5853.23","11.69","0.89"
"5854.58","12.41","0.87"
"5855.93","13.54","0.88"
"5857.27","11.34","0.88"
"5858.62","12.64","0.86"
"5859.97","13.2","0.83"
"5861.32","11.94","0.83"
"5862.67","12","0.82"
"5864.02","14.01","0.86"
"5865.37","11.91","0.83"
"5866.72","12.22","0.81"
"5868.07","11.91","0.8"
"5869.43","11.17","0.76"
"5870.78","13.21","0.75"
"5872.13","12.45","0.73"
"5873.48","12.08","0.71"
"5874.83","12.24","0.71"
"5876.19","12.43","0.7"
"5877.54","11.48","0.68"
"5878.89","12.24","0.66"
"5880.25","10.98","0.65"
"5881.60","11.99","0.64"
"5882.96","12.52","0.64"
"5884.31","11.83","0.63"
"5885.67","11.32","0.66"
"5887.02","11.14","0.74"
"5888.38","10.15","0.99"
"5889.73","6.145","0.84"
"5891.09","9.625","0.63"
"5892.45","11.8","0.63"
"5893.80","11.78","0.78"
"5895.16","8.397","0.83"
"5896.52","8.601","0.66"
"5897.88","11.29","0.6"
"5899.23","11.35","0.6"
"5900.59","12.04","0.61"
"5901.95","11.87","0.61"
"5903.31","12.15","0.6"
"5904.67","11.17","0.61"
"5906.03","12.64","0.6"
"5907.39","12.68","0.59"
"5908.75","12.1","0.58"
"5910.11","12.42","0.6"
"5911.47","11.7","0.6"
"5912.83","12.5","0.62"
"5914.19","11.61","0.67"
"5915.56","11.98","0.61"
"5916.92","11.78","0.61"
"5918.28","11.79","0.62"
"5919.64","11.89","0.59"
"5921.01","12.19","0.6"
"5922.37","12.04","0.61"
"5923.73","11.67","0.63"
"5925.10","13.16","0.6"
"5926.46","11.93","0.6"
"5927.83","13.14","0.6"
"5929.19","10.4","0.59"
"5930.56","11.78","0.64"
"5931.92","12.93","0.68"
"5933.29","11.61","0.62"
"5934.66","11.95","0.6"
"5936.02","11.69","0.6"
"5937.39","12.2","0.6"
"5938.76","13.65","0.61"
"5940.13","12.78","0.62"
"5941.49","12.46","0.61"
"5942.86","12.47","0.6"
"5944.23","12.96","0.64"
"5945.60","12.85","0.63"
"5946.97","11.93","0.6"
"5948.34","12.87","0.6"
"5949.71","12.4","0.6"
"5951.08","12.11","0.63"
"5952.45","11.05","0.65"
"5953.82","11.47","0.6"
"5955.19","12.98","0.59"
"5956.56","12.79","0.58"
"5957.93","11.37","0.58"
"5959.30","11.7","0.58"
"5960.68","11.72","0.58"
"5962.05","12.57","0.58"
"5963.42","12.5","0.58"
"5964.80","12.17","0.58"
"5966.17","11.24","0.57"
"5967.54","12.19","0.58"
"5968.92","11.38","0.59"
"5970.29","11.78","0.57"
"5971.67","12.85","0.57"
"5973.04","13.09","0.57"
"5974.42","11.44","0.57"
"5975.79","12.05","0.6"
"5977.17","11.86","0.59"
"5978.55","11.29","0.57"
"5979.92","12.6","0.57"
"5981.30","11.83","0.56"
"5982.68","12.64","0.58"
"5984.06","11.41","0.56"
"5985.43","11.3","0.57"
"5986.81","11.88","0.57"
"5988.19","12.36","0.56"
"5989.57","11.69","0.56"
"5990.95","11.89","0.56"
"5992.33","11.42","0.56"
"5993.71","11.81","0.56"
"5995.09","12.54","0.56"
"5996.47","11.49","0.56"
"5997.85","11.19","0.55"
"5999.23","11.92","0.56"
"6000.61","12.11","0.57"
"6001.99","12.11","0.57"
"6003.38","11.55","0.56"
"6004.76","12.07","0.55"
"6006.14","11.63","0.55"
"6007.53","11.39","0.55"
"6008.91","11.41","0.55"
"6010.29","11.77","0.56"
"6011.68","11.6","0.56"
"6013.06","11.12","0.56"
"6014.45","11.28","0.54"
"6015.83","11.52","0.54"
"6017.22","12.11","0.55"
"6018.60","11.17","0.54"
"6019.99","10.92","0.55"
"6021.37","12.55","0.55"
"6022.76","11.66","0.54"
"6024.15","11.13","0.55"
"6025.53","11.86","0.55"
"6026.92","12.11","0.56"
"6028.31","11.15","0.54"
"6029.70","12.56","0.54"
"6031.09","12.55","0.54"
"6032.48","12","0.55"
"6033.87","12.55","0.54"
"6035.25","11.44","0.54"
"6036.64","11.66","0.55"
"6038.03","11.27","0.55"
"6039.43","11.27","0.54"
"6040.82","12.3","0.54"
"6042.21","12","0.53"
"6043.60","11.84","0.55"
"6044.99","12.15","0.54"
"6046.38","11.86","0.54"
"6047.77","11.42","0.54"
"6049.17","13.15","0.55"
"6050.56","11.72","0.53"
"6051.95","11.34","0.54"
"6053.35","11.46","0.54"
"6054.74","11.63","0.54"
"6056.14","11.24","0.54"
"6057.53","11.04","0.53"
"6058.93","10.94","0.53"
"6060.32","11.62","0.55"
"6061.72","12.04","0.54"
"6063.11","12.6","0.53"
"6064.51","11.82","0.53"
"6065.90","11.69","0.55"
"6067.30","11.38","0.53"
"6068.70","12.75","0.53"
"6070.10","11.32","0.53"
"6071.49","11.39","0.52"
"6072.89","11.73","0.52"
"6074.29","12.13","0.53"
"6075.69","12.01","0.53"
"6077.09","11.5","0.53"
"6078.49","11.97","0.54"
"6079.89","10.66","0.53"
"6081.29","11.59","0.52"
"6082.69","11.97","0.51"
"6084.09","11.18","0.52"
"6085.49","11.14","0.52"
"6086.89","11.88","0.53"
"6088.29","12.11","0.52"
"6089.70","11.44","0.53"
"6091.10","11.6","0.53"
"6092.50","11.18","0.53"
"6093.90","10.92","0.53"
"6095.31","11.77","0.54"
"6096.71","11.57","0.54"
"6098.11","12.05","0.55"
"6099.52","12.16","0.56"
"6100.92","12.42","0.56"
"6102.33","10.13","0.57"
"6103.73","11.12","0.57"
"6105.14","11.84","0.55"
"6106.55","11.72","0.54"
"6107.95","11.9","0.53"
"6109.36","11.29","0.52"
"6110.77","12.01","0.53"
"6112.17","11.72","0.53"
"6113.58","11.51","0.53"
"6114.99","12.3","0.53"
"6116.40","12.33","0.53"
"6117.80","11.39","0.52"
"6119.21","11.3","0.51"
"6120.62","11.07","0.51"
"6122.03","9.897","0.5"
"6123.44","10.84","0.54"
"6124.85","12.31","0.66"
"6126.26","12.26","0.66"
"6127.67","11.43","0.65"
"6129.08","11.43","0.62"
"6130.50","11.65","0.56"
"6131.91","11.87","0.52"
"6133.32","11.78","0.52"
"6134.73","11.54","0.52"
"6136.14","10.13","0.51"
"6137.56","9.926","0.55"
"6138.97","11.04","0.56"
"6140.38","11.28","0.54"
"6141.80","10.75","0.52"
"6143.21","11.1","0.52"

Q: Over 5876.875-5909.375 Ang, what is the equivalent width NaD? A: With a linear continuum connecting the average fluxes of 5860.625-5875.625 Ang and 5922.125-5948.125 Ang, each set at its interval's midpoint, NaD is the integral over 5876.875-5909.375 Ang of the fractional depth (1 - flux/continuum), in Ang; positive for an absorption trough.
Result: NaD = 3.06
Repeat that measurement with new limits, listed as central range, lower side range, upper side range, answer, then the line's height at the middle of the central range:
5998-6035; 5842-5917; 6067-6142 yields -0.4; 11.6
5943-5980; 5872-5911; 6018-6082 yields -1.9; 11.5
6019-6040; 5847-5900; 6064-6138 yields -0.3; 11.6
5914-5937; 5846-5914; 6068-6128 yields -0.5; 11.7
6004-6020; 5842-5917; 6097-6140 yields 0.1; 11.6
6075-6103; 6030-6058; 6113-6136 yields 0.2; 11.7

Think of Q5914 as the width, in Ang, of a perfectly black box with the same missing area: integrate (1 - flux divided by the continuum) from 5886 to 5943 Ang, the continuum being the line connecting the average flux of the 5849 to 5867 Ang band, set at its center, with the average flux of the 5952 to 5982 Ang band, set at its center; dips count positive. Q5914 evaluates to 2.7 Ang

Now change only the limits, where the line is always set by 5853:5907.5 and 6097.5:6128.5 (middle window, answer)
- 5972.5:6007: -0.8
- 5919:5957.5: -2.1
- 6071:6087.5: 0.0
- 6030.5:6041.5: -0.3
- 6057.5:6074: -0.2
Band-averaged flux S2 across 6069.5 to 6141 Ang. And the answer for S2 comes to 11.5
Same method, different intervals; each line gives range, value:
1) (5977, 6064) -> 11.8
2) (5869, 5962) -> 11.8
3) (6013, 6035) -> 11.8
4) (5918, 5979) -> 12.1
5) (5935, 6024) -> 12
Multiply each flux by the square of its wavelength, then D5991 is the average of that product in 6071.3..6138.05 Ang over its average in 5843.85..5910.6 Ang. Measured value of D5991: 1.06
